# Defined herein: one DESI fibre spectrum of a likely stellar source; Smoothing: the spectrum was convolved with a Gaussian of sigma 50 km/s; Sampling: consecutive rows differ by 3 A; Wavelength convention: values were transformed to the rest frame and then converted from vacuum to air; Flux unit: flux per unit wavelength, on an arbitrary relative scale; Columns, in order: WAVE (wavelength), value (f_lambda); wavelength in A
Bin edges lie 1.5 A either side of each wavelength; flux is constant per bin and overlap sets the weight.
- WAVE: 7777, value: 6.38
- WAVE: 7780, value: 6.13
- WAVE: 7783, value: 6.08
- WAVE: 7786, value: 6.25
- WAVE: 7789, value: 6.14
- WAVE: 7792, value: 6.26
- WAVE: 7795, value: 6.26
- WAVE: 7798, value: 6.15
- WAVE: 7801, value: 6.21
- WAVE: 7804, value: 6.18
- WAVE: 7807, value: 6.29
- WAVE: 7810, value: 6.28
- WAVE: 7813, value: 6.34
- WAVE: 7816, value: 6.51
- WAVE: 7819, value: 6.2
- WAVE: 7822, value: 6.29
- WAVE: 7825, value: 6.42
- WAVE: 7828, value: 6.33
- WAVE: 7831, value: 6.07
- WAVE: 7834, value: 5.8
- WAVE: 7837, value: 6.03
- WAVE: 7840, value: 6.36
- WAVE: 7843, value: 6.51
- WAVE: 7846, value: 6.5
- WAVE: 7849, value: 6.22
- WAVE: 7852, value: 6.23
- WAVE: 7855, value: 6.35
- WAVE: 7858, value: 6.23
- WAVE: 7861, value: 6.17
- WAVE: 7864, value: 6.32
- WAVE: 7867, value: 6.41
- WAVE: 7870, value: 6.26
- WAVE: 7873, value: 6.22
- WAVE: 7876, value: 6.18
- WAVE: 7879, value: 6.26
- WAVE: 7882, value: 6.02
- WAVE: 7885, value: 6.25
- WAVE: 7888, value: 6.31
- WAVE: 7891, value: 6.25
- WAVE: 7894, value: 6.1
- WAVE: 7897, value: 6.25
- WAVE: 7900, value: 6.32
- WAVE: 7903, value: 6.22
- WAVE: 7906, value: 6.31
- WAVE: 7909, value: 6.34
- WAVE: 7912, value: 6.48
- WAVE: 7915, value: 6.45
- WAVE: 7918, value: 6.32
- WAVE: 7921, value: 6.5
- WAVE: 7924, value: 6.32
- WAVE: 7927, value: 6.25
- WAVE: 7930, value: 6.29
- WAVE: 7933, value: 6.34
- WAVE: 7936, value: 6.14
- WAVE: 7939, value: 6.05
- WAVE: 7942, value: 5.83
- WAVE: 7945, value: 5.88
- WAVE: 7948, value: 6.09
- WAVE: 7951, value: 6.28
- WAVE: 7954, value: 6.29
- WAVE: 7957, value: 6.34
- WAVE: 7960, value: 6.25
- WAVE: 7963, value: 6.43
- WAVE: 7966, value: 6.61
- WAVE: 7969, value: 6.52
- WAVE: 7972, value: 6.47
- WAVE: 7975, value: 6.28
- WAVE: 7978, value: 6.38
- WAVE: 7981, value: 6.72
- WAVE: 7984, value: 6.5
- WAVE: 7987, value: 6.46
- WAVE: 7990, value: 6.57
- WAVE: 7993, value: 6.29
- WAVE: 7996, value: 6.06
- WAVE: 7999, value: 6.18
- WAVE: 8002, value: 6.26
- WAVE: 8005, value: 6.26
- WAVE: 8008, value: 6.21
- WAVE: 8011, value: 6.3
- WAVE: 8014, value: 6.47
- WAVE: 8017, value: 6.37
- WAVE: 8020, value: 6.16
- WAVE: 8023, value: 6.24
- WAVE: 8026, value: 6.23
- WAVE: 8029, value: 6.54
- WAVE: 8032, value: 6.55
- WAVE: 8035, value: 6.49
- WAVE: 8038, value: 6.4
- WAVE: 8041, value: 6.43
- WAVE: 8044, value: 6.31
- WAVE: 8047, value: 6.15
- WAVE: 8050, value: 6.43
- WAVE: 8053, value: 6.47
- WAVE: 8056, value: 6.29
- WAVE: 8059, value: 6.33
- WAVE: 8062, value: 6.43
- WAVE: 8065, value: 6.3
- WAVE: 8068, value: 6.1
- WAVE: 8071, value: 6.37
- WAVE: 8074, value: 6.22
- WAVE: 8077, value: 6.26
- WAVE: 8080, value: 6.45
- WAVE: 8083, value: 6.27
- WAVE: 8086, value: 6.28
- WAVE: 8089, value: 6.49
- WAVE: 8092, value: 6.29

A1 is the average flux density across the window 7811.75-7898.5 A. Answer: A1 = 6.25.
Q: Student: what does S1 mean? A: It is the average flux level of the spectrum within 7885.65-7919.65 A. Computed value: 6.3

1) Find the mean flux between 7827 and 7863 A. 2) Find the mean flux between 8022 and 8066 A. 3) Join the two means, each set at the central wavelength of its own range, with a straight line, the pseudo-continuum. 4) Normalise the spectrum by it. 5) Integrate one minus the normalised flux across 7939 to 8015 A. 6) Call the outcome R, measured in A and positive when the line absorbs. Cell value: 0.2 A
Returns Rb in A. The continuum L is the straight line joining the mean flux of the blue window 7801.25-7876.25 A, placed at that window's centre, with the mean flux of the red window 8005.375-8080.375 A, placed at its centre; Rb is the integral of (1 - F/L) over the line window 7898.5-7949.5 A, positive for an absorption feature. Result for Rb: 0.44 A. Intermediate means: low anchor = 6.27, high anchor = 6.34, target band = 6.24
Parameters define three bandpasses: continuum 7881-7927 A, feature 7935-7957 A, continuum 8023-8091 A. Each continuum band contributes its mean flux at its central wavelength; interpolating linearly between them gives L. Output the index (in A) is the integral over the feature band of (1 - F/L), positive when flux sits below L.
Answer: 0.8 A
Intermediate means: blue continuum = 6.3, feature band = 6.1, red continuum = 6.35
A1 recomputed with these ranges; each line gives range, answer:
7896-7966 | 6.27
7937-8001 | 6.31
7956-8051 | 6.37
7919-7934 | 6.34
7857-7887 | 6.23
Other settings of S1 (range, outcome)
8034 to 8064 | 6.37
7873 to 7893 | 6.21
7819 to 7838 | 6.16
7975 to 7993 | 6.49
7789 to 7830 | 6.28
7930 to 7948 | 6.07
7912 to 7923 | 6.43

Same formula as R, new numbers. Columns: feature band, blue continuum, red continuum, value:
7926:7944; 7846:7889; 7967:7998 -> 0.6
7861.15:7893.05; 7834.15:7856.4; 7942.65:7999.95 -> 0.3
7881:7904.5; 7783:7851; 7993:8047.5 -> 0.2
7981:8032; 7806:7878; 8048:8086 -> -0.2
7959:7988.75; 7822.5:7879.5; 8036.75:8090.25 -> -0.8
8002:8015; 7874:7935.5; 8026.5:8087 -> 0.1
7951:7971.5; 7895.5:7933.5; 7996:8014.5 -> -0.3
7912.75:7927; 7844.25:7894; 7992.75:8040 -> -0.2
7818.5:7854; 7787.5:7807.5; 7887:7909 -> -0.1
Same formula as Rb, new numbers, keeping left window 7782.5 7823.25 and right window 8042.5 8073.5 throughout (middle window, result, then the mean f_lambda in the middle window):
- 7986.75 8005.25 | 0.0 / 6.29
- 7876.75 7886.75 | 0.1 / 6.18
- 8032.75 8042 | -0.2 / 6.45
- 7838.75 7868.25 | -0.3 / 6.33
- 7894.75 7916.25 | -0.2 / 6.33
